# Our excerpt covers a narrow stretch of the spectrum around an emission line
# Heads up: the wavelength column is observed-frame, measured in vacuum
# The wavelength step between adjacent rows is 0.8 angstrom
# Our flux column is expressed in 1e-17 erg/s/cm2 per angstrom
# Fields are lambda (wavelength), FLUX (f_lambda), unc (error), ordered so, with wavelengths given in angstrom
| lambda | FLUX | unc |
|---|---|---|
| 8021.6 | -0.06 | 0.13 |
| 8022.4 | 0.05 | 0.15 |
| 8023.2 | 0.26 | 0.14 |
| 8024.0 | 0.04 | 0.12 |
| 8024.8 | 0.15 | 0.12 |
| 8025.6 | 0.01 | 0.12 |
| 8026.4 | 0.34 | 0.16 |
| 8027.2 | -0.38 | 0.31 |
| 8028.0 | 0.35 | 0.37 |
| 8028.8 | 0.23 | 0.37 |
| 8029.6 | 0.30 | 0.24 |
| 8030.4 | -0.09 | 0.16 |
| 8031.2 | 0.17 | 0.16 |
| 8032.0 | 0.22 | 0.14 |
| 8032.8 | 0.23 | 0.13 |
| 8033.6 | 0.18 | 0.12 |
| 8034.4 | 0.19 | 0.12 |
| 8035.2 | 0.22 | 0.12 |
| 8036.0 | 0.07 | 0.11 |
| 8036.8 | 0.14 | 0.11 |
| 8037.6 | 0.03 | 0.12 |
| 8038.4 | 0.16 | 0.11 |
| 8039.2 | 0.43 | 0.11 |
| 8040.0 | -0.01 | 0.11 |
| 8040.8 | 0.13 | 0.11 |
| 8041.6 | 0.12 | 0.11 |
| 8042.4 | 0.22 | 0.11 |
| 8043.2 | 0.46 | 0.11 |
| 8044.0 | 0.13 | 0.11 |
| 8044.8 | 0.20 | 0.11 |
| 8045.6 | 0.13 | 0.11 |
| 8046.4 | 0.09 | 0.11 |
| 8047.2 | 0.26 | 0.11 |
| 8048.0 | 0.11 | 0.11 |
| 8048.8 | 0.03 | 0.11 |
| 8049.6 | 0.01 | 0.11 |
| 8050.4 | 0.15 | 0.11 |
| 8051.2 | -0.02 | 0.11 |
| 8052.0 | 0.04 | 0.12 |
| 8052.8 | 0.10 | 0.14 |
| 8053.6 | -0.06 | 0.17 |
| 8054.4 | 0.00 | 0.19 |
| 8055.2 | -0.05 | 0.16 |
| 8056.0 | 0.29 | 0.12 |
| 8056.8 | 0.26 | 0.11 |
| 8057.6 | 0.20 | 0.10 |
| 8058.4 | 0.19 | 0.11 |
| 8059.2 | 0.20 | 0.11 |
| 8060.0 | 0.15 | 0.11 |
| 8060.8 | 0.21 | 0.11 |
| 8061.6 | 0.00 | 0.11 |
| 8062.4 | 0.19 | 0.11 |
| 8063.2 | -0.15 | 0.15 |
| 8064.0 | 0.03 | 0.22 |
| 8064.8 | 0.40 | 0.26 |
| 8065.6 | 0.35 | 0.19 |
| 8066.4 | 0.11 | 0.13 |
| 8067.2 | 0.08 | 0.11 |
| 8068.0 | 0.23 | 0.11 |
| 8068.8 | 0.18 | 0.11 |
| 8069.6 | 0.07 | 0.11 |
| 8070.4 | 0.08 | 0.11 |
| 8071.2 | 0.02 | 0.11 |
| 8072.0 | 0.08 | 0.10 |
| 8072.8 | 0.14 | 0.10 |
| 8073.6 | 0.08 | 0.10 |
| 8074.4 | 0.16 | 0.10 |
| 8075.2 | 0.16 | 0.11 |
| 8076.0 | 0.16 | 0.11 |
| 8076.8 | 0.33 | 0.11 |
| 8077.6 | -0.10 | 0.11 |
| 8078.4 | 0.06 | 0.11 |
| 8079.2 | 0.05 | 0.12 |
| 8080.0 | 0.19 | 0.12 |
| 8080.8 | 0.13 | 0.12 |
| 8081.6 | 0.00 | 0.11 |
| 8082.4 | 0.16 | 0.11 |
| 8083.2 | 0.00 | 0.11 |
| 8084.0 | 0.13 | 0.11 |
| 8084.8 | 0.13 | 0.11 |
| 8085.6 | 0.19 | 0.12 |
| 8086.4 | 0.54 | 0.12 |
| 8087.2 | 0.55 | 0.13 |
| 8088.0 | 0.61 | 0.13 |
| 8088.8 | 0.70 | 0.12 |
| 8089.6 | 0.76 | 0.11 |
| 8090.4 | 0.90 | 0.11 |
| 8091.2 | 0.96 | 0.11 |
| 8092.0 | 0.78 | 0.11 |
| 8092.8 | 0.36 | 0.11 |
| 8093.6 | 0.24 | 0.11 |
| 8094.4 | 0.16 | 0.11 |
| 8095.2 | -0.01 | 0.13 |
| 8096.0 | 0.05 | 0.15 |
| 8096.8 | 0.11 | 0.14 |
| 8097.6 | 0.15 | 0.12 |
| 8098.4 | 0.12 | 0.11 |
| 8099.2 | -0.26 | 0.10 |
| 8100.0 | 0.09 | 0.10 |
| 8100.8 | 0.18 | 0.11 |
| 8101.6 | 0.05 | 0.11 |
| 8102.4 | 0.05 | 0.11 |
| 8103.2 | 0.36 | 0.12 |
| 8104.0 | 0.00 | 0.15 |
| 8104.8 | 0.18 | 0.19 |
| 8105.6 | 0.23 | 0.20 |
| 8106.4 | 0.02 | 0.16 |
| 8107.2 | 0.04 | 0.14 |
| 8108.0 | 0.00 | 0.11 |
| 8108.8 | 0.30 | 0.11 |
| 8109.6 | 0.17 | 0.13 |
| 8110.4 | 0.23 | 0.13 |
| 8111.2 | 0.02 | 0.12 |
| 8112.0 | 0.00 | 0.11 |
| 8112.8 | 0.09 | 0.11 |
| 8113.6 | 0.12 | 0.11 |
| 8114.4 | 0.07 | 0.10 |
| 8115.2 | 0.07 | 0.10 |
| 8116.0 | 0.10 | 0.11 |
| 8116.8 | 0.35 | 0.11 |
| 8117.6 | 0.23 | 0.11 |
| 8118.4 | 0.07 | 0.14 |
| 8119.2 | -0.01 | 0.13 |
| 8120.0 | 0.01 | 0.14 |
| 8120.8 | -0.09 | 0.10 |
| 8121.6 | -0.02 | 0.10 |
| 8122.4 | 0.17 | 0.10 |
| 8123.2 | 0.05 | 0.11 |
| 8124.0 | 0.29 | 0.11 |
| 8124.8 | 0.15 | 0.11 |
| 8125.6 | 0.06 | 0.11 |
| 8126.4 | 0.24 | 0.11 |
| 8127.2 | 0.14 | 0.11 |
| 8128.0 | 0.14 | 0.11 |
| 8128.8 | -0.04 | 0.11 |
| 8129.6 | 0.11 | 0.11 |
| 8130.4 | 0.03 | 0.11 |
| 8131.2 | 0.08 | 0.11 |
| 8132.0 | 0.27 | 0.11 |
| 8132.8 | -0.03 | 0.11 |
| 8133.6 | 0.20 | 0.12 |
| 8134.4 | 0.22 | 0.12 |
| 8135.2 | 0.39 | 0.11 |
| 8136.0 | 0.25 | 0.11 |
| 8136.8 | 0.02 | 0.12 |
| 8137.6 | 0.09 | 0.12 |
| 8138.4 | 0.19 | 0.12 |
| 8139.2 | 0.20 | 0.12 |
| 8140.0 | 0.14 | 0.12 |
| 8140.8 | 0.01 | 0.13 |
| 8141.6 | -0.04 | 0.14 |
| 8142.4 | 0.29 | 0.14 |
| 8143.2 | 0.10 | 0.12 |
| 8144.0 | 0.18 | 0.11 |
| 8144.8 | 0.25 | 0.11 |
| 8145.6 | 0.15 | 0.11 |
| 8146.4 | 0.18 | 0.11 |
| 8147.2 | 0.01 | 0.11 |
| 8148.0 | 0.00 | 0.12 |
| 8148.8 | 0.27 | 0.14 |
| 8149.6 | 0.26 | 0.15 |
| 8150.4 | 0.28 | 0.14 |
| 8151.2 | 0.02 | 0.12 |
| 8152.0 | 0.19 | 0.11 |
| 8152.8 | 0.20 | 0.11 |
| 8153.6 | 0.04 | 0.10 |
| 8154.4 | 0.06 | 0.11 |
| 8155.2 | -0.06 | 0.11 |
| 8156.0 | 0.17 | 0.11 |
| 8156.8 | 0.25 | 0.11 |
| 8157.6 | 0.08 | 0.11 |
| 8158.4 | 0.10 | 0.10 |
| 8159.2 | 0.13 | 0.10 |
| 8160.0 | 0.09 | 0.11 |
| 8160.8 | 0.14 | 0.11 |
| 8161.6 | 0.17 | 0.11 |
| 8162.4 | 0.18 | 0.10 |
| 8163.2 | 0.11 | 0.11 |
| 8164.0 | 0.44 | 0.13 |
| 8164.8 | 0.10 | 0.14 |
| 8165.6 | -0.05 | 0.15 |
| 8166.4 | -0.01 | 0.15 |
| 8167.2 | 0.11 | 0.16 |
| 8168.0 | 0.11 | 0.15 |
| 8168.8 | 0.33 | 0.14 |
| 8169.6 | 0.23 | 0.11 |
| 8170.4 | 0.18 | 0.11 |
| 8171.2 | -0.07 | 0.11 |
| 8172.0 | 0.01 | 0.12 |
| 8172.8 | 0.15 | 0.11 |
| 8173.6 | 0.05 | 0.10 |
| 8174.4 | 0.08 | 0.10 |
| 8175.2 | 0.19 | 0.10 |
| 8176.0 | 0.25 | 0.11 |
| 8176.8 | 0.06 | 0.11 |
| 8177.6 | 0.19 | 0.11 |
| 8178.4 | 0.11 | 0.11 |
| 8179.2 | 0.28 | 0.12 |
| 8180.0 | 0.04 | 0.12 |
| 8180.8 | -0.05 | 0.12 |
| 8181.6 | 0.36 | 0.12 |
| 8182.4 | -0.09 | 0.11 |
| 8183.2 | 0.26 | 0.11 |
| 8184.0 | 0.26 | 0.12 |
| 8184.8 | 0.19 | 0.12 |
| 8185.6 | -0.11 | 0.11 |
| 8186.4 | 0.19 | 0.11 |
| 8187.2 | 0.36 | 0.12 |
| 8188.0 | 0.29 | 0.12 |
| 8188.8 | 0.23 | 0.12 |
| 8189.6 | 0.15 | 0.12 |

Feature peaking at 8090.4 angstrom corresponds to [O III] 5007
